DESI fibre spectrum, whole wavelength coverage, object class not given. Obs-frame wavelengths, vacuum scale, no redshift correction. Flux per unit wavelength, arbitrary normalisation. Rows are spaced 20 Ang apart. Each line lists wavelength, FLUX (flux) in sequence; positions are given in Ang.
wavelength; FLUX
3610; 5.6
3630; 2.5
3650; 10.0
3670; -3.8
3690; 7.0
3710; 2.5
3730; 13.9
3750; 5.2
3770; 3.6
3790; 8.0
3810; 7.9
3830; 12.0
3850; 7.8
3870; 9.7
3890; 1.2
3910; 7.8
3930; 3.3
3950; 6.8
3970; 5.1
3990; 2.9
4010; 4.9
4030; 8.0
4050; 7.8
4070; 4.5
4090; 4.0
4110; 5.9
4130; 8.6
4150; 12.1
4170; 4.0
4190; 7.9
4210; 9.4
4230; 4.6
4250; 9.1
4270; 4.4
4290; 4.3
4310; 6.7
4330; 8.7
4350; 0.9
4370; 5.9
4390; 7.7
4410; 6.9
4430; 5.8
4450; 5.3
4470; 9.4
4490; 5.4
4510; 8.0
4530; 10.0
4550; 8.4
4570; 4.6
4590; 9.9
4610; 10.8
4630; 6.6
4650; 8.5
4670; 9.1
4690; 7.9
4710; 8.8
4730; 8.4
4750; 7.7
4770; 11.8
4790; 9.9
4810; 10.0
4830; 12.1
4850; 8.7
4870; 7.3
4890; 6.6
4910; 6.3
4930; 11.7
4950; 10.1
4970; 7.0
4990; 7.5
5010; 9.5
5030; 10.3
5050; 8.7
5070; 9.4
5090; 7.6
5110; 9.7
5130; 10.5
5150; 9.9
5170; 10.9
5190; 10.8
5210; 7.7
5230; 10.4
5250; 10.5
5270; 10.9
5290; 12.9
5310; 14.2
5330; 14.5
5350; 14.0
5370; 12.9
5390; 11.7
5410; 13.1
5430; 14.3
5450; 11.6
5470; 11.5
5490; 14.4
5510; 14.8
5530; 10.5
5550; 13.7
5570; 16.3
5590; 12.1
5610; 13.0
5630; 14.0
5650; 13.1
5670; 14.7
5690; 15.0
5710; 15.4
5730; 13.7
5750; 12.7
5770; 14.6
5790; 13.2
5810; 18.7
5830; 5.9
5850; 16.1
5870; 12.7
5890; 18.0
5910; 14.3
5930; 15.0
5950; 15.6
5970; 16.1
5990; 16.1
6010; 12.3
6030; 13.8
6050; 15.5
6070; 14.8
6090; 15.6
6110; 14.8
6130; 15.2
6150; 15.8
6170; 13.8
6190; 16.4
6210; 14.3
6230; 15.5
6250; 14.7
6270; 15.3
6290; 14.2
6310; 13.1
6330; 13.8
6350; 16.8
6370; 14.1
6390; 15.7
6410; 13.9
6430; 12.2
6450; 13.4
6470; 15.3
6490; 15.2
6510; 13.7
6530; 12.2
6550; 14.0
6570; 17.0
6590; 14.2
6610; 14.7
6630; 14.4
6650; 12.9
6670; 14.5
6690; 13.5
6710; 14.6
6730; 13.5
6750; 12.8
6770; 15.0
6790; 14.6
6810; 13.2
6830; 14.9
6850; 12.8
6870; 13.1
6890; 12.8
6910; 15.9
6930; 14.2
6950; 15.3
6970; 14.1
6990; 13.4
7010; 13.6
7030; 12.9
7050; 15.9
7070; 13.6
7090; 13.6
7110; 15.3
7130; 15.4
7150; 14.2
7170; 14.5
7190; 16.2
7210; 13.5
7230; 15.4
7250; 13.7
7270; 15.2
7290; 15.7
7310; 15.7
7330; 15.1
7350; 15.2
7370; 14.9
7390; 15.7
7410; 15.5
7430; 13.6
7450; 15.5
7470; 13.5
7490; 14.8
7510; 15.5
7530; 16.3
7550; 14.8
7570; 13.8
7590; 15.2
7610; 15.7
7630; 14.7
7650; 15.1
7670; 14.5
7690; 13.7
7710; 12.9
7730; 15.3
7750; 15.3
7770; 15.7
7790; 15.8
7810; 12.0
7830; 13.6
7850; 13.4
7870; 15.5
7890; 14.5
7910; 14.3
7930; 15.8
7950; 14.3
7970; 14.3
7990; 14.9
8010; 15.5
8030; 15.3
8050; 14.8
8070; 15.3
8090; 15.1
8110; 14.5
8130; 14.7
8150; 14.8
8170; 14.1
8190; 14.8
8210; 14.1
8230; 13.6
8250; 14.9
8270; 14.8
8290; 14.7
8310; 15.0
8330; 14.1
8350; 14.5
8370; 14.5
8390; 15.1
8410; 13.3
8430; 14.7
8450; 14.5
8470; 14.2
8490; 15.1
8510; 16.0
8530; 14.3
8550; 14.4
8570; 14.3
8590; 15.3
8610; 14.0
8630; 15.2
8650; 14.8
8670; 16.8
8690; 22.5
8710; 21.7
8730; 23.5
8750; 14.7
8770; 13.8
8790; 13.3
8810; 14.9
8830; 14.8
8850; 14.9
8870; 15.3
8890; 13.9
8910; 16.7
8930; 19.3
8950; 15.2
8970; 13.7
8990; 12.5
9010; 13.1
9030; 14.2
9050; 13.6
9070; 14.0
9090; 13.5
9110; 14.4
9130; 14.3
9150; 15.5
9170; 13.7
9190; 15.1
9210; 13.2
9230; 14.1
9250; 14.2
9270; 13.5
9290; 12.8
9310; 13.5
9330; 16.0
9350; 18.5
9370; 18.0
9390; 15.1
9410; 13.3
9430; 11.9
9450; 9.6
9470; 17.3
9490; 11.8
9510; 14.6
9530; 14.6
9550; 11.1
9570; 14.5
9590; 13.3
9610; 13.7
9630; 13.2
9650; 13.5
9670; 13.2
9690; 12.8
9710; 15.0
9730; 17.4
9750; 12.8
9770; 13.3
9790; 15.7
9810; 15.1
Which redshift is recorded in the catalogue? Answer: 0.33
